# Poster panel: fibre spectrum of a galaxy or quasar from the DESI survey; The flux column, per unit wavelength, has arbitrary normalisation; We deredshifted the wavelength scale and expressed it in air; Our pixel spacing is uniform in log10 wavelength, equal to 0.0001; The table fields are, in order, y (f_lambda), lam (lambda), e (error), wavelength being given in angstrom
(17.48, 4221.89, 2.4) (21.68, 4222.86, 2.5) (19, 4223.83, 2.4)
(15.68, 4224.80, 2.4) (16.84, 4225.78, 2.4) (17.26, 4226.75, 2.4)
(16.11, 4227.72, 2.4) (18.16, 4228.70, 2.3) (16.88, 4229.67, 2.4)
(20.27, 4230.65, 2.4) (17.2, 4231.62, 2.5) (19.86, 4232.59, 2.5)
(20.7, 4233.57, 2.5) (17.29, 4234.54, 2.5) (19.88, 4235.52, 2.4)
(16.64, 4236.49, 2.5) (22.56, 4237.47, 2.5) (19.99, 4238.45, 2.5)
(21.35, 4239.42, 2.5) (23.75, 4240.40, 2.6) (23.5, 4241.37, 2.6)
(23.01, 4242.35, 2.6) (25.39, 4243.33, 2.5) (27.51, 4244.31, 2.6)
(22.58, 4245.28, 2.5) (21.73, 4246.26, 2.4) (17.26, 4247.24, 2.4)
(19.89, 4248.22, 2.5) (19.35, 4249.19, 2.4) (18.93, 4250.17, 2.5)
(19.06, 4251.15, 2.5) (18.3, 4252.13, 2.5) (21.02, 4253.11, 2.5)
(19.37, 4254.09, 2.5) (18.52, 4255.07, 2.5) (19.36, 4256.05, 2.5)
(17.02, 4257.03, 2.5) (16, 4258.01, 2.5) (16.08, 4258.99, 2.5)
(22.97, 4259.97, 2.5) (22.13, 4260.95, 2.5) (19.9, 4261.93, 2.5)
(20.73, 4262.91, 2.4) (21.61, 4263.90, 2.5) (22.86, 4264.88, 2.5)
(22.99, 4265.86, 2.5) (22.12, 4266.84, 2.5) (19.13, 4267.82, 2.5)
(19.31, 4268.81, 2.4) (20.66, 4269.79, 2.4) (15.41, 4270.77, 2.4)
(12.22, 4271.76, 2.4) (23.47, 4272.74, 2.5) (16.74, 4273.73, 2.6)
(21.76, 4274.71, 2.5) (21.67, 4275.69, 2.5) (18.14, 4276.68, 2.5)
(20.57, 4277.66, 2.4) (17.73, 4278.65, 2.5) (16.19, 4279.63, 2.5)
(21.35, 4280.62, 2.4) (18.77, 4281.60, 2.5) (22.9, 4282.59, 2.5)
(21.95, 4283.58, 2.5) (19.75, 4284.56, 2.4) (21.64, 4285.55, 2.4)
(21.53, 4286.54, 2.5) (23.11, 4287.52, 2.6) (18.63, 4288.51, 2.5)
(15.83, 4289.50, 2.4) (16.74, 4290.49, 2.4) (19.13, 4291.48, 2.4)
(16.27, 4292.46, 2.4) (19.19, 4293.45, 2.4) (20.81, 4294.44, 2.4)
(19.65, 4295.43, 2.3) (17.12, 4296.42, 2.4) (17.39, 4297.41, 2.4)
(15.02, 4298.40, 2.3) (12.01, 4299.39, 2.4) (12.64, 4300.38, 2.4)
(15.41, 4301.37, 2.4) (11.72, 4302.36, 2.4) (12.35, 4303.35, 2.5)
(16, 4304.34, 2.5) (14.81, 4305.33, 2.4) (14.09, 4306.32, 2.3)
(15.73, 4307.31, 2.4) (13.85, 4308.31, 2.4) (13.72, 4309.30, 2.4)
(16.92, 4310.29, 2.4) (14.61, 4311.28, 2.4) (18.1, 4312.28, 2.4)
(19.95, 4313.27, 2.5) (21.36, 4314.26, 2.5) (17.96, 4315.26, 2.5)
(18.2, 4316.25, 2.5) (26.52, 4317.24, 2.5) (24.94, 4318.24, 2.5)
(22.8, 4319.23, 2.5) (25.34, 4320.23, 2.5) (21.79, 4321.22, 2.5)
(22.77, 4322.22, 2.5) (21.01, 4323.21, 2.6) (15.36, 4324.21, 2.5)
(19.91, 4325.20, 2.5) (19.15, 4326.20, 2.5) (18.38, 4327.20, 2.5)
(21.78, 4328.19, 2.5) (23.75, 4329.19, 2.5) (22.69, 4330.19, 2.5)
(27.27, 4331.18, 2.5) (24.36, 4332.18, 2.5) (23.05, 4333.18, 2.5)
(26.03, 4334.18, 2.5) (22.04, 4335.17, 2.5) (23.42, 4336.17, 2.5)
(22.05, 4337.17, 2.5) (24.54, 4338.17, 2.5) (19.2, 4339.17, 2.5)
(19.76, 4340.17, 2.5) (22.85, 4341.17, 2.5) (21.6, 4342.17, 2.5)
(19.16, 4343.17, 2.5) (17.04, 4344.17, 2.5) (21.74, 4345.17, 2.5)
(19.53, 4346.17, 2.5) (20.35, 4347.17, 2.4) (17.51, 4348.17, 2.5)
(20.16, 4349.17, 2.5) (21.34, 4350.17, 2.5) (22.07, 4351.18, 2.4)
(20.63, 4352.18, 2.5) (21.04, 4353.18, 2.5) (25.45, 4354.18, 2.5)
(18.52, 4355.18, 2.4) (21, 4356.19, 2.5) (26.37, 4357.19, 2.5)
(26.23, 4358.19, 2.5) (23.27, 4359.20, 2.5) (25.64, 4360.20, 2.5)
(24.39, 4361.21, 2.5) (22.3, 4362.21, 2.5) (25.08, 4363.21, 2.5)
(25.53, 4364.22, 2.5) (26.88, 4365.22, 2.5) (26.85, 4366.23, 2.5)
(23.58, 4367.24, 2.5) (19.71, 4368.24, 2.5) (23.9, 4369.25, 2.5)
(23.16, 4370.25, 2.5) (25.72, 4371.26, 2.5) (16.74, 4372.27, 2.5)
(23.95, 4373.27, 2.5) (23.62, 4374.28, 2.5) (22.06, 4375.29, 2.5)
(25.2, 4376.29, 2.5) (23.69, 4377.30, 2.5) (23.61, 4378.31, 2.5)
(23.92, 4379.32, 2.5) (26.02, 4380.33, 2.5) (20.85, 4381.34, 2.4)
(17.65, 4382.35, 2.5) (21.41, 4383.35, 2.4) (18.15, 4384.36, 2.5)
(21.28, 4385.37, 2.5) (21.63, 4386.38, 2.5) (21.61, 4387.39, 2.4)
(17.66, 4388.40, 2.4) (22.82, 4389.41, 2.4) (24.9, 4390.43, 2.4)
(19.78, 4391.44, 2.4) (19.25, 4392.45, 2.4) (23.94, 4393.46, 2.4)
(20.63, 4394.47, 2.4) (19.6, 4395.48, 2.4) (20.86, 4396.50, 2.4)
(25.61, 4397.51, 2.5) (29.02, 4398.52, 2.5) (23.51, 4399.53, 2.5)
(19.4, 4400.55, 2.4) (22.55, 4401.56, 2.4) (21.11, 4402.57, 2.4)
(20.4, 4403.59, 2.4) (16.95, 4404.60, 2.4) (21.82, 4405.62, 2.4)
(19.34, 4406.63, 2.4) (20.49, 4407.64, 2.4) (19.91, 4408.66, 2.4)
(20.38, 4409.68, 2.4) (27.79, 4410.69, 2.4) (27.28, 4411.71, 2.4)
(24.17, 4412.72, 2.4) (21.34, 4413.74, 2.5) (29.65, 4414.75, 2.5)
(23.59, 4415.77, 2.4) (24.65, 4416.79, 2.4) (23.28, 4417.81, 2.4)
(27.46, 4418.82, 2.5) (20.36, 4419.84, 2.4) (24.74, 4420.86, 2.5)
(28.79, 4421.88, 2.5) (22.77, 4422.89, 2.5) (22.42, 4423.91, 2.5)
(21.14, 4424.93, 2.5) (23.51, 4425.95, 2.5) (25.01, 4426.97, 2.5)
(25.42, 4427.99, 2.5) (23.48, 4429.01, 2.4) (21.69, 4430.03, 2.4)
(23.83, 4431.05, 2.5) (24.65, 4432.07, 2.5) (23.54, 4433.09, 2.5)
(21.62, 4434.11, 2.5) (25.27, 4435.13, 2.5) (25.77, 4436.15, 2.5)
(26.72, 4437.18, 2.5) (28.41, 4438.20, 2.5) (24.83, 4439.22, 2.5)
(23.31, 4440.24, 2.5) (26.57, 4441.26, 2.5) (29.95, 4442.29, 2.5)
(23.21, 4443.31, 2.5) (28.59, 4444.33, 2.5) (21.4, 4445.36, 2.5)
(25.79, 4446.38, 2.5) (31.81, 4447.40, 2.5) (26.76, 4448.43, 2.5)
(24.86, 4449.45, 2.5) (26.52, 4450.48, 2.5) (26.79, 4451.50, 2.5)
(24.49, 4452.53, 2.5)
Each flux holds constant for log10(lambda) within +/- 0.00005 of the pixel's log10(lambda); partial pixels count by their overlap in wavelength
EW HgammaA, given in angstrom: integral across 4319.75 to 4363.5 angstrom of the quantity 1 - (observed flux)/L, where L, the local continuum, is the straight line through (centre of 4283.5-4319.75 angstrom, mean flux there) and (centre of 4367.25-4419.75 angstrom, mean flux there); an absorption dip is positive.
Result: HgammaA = -4.88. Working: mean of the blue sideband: 17.7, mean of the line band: 22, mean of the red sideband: 22.4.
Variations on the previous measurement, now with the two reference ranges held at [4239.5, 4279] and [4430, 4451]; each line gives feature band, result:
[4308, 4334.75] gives 1.5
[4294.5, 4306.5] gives 3.6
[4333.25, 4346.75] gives 0.7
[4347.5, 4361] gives 0.5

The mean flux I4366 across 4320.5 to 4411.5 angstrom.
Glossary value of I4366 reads 22.1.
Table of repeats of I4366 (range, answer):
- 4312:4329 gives 21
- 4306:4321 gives 19.1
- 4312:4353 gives 21.4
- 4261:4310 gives 18.2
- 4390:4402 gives 22.4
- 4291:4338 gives 19.2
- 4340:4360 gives 21.4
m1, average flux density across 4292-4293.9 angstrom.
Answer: 17.7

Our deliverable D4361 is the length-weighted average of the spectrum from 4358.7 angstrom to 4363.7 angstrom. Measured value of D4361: 24.2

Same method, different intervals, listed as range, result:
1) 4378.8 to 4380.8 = 24.9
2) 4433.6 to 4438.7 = 25.5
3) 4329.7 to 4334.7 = 24.7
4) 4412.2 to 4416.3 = 24.7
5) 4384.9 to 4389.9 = 21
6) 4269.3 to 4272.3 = 16.2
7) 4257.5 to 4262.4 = 19.4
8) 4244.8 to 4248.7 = 20.3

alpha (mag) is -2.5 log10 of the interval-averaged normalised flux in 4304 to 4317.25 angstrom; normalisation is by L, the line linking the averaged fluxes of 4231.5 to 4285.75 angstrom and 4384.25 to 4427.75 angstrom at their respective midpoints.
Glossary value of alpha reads 0.234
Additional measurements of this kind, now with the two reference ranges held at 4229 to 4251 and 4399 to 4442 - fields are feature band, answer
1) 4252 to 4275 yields 0.079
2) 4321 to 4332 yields 0.037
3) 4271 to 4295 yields 0.106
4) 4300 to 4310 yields 0.468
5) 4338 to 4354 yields 0.093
